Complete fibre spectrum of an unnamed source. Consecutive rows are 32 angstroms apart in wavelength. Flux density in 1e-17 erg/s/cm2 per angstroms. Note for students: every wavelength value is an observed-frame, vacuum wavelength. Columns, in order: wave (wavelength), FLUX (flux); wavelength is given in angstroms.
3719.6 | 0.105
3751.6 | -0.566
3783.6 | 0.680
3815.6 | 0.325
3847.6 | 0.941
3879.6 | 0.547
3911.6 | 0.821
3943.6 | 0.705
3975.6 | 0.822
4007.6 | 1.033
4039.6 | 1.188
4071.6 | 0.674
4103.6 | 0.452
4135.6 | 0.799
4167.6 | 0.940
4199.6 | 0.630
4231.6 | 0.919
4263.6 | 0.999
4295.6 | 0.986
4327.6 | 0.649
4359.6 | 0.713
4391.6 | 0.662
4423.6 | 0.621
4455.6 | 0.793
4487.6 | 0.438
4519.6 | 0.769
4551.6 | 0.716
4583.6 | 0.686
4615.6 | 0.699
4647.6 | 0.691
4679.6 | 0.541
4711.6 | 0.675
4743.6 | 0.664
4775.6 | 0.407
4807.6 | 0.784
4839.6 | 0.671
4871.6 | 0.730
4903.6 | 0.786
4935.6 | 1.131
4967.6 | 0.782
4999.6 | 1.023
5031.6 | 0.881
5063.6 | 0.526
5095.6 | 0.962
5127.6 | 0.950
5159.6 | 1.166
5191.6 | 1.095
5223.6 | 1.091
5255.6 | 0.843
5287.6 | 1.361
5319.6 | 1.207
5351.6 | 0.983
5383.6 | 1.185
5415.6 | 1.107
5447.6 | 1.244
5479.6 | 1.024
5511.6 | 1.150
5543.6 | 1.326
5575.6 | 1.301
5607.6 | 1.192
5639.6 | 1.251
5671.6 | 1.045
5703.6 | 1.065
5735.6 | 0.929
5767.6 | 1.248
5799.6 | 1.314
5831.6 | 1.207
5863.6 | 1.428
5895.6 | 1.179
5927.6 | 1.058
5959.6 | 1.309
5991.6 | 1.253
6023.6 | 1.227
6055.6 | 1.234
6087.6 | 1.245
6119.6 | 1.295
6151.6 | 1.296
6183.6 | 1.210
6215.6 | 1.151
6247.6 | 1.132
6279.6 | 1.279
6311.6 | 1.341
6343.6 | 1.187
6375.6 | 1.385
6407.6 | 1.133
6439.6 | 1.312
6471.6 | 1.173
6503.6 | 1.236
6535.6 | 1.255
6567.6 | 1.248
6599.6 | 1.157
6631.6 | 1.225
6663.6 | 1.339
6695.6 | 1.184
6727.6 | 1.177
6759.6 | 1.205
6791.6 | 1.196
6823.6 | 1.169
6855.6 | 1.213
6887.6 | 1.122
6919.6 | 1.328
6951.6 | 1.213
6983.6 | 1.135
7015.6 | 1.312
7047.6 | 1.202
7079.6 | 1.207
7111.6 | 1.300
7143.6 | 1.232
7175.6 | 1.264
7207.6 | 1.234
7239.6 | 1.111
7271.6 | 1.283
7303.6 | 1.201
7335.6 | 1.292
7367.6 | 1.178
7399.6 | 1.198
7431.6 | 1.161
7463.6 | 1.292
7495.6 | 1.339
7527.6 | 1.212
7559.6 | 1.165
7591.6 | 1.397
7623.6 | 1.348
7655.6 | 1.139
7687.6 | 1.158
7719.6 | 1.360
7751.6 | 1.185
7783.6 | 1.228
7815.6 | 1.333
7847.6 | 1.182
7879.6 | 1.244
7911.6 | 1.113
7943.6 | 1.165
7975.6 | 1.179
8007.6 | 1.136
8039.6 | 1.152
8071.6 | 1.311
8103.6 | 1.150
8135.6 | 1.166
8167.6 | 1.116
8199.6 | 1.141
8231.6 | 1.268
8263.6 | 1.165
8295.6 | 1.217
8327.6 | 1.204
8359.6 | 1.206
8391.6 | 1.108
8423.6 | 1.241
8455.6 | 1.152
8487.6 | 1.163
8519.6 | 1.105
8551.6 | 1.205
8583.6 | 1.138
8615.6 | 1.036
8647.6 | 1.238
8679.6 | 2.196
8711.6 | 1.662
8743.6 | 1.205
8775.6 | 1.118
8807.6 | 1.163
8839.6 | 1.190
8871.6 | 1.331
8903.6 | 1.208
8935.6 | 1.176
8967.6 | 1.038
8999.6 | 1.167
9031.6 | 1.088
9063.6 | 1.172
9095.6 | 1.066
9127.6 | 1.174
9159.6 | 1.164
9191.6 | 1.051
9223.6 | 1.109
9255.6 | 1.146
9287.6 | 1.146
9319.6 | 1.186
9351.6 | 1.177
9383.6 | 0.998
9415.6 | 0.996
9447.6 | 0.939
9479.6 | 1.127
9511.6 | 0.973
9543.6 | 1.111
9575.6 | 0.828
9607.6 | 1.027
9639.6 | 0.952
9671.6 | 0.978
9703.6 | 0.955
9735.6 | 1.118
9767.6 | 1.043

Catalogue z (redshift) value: 0.32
